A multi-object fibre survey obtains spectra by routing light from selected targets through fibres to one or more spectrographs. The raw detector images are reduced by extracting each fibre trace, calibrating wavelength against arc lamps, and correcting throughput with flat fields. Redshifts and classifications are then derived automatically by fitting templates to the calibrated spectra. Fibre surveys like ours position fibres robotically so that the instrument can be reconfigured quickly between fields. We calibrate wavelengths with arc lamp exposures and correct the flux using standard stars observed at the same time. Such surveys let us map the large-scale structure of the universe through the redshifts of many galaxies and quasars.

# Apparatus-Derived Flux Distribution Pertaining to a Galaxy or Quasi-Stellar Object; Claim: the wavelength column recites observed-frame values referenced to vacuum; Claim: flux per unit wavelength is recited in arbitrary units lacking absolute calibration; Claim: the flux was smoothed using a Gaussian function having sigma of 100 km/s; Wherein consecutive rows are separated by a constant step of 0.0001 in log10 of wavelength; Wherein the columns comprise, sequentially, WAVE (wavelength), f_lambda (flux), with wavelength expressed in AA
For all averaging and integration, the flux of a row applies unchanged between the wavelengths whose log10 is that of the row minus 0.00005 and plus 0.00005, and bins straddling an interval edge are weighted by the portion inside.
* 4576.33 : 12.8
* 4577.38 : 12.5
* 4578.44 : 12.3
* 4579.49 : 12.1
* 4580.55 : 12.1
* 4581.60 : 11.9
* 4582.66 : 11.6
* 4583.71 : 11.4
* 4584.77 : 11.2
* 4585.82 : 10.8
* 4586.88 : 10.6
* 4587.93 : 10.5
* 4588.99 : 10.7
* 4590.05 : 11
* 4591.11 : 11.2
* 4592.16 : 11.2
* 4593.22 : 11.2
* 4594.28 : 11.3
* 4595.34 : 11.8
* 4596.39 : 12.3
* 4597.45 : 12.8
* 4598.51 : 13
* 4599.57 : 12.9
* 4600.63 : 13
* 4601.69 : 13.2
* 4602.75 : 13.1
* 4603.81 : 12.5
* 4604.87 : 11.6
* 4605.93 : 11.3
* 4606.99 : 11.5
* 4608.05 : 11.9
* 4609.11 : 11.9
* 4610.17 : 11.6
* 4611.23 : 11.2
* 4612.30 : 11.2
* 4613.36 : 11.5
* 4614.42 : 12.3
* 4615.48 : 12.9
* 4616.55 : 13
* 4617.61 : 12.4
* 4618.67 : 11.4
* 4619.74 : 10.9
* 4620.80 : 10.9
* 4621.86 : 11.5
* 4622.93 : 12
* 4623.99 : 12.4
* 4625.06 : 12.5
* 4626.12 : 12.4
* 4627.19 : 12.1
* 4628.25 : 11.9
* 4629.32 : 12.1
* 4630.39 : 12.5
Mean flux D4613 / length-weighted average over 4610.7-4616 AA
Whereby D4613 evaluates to 11.8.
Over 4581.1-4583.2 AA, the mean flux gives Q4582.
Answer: 11.7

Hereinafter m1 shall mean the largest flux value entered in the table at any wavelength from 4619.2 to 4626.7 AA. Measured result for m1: 12.5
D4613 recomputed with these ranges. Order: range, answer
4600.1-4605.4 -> 12.7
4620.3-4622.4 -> 11.2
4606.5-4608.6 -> 11.7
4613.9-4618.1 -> 12.6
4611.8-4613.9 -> 11.4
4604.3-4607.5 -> 11.5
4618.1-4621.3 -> 11.1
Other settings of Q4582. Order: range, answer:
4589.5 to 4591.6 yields 11.1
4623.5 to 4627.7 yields 12.3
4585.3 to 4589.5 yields 10.6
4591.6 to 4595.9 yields 11.4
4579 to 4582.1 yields 12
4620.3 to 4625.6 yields 11.9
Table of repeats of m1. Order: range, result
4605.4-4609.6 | 11.9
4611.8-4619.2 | 13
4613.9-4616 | 12.9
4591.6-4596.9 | 12.3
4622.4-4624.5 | 12.4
